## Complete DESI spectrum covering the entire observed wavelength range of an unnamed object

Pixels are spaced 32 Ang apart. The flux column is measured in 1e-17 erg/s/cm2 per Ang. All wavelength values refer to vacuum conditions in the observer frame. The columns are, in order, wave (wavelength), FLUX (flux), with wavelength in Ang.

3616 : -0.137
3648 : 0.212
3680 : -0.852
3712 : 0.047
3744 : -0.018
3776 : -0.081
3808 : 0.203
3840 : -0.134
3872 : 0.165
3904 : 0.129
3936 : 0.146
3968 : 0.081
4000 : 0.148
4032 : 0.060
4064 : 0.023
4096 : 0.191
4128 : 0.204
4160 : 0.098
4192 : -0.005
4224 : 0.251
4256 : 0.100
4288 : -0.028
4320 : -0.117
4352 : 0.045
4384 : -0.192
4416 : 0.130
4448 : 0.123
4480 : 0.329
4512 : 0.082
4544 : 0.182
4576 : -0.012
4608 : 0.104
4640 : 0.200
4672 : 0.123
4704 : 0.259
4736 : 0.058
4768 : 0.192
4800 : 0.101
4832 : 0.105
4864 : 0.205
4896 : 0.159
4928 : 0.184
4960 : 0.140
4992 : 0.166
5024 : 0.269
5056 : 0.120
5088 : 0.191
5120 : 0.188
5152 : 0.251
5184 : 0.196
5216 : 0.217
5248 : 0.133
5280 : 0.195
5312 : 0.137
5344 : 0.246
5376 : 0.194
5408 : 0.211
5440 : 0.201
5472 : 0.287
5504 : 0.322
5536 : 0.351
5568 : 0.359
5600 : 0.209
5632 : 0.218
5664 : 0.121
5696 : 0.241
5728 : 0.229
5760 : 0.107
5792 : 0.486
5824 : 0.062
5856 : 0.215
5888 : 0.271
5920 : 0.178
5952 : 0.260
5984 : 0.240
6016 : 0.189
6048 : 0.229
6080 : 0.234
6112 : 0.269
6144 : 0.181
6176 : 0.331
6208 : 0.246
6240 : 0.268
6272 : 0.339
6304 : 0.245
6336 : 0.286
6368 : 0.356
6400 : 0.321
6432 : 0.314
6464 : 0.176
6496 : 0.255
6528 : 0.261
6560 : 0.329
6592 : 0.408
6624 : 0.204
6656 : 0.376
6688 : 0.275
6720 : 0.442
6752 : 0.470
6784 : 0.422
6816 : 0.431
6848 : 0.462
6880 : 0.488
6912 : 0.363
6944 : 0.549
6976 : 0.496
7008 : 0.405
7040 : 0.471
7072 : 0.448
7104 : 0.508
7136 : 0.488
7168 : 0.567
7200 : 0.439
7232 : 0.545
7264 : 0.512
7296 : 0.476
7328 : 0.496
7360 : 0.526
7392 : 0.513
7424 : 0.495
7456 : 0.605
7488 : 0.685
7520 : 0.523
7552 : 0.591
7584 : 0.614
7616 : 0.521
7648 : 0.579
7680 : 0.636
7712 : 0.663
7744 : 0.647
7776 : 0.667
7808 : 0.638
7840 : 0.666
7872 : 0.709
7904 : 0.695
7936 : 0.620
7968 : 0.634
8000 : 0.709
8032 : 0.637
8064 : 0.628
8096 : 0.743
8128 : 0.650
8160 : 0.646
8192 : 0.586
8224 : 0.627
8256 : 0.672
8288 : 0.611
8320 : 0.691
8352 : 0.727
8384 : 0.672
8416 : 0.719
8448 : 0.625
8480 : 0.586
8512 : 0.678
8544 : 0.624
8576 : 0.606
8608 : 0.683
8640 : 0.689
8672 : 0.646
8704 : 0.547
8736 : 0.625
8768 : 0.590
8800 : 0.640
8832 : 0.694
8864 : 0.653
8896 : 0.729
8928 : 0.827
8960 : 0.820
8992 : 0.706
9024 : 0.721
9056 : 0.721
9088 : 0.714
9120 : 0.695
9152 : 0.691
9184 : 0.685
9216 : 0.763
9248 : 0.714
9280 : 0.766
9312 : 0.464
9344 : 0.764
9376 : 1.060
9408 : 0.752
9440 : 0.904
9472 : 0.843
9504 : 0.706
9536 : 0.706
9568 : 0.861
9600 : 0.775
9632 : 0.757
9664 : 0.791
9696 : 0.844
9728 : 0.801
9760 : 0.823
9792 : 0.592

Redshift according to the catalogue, 0.68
